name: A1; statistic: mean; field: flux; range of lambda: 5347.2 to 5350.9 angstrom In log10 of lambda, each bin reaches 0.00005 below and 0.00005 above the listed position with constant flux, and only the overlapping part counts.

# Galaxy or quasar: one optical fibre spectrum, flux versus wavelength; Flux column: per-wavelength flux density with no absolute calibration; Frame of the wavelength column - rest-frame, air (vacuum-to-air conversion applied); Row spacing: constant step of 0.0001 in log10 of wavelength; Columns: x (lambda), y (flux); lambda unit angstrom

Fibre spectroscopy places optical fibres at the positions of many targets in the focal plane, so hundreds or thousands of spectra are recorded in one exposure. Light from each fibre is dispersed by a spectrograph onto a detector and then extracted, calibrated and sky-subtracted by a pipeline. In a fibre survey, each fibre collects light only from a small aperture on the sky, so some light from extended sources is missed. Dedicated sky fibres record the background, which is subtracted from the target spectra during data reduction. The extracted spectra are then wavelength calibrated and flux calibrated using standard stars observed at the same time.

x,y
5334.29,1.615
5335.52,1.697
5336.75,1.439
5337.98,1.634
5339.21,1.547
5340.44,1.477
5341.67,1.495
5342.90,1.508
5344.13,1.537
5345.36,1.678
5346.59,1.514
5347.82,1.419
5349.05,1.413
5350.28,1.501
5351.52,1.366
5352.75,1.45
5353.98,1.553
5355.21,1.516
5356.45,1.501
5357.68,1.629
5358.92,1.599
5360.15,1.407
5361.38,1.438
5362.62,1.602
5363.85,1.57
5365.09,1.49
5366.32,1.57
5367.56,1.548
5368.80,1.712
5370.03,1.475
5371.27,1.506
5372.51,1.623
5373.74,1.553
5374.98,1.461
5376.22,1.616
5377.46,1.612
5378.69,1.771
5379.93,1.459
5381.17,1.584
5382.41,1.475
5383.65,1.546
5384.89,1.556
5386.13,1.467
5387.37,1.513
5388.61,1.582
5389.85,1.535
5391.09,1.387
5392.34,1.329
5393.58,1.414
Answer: 1.44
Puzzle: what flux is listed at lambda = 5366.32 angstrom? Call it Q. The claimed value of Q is 1.57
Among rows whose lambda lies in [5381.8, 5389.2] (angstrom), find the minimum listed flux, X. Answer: 1.467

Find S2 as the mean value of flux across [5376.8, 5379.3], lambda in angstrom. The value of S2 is 1.69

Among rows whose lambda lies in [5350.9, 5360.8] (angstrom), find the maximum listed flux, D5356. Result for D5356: 1.629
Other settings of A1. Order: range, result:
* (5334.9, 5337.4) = 1.57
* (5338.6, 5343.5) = 1.51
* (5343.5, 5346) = 1.61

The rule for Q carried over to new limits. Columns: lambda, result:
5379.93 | 1.459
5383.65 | 1.546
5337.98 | 1.634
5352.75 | 1.45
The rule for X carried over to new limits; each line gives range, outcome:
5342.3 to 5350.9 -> 1.413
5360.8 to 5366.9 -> 1.438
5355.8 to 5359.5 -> 1.501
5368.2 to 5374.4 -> 1.475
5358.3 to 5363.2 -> 1.407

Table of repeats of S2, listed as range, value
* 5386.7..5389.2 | 1.55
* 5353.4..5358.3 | 1.55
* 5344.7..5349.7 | 1.51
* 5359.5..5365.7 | 1.5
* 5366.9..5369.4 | 1.62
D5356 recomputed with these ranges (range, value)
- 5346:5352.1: 1.514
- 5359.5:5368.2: 1.602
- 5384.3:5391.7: 1.582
